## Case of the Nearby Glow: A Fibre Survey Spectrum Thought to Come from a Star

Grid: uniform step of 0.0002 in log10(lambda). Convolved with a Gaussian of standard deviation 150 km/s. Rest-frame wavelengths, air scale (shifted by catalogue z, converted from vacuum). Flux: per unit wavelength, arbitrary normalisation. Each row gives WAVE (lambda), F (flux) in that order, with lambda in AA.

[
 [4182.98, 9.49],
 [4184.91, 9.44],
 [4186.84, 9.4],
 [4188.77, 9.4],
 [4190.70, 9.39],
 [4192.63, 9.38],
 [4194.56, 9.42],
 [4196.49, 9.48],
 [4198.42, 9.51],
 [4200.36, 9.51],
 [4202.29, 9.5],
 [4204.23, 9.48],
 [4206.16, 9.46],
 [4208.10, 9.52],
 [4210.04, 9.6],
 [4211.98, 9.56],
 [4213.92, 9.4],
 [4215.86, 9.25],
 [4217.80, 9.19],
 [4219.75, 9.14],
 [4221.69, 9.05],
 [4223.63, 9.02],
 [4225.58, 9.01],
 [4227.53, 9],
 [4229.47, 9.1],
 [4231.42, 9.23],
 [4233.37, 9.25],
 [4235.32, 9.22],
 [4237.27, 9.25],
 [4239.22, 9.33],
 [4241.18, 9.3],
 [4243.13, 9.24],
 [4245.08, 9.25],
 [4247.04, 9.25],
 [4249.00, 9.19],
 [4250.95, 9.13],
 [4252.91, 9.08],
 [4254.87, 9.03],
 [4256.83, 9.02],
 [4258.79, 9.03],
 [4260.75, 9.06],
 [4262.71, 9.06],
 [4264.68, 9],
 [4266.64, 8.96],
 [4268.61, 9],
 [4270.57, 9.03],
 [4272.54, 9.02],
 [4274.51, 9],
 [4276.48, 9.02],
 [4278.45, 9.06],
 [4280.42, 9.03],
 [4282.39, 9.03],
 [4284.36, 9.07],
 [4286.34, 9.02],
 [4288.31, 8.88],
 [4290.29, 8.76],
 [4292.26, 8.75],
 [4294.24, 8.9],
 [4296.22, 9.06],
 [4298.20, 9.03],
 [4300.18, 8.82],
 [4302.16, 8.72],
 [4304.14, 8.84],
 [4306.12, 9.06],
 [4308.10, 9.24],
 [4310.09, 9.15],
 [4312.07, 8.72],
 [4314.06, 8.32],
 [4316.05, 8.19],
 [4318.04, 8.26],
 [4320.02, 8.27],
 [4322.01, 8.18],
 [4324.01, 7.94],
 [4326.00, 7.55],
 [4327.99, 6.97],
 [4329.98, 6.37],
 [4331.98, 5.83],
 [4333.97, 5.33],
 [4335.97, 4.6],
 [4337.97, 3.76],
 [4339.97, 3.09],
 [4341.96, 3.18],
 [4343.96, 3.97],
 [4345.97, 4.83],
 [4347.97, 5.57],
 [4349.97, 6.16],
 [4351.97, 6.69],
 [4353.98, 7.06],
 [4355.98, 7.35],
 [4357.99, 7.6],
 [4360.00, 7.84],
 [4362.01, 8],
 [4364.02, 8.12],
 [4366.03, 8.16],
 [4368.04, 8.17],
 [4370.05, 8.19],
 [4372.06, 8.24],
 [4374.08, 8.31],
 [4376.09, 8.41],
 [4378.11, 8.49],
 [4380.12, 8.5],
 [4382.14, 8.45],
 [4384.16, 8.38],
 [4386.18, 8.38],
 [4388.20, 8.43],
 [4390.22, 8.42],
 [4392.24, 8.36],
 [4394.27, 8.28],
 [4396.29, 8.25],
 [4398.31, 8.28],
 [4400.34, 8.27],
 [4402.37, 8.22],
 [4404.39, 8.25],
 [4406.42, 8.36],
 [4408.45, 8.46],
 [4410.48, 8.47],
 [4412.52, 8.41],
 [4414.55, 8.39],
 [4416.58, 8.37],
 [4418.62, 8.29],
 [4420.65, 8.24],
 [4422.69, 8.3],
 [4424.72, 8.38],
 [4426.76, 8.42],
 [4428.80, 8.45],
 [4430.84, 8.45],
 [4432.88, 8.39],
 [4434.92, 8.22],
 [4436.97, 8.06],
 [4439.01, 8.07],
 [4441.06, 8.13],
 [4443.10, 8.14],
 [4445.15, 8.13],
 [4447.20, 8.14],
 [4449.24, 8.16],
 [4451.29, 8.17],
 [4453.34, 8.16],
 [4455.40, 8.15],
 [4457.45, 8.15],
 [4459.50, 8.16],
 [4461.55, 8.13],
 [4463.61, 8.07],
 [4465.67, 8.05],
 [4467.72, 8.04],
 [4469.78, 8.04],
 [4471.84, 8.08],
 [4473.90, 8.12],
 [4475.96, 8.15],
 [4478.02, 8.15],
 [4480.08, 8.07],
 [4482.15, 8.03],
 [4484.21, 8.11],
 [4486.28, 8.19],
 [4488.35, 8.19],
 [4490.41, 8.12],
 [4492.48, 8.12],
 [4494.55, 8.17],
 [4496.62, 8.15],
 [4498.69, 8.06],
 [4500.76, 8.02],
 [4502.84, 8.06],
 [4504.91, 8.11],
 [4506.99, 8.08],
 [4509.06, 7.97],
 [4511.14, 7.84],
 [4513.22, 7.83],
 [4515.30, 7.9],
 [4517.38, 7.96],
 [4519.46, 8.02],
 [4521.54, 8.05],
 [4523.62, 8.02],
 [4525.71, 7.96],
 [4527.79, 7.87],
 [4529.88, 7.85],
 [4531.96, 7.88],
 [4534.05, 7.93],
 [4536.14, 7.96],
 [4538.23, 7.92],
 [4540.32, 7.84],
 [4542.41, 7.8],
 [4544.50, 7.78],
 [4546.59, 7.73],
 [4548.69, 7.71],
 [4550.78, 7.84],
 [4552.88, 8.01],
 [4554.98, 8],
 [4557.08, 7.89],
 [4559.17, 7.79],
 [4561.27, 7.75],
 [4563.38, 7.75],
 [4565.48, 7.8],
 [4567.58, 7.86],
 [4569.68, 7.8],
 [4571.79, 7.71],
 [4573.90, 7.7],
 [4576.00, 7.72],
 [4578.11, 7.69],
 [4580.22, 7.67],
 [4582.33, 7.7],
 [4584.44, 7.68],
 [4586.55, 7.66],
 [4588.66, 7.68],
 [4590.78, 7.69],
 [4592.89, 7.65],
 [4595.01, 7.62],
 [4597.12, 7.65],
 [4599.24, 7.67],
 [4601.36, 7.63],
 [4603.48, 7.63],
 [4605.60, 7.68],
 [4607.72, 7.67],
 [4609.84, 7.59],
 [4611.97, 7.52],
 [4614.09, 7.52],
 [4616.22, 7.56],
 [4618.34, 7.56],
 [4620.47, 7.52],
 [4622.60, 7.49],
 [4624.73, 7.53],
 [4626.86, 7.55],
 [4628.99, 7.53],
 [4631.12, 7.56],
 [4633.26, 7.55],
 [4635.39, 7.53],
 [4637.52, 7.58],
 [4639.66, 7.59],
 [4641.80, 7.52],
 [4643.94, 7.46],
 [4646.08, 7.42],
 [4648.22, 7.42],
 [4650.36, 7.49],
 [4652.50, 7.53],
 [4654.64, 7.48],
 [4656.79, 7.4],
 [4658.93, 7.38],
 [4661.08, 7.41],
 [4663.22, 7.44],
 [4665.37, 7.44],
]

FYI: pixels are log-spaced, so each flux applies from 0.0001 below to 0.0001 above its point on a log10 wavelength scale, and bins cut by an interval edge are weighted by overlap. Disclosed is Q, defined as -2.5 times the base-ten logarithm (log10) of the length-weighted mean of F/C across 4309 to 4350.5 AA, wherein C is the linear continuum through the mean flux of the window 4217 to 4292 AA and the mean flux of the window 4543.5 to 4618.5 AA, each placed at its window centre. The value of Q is 0.344 mag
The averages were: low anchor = 9.08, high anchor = 7.71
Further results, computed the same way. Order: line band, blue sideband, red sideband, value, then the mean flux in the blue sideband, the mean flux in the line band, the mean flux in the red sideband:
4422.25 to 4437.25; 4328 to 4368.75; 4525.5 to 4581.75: -0.23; 6.09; 8.35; 7.82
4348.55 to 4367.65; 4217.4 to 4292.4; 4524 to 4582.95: 0.16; 9.08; 7.42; 7.82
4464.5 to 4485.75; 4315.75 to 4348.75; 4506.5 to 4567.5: -0.11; 5.95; 8.09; 7.89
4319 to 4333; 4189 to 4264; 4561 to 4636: 0.21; 9.26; 7.3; 7.64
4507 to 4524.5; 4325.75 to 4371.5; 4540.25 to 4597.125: -0.08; 6.28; 7.96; 7.76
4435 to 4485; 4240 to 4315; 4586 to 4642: 0.02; 9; 8.11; 7.59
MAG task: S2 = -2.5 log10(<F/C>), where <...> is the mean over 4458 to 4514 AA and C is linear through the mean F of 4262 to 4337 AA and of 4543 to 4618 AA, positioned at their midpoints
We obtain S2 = -0.019 mag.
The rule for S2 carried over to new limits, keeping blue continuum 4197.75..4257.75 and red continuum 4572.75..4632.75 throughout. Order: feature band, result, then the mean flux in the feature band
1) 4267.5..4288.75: 0.00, 9.02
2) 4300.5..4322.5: 0.03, 8.65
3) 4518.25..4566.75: 0.00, 7.88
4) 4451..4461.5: 0.01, 8.16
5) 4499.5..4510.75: 0.00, 8.03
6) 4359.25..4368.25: 0.08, 8.05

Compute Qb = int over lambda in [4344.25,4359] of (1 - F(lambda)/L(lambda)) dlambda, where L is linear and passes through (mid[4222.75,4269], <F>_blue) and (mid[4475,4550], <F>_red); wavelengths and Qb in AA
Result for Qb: 4.0 AA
